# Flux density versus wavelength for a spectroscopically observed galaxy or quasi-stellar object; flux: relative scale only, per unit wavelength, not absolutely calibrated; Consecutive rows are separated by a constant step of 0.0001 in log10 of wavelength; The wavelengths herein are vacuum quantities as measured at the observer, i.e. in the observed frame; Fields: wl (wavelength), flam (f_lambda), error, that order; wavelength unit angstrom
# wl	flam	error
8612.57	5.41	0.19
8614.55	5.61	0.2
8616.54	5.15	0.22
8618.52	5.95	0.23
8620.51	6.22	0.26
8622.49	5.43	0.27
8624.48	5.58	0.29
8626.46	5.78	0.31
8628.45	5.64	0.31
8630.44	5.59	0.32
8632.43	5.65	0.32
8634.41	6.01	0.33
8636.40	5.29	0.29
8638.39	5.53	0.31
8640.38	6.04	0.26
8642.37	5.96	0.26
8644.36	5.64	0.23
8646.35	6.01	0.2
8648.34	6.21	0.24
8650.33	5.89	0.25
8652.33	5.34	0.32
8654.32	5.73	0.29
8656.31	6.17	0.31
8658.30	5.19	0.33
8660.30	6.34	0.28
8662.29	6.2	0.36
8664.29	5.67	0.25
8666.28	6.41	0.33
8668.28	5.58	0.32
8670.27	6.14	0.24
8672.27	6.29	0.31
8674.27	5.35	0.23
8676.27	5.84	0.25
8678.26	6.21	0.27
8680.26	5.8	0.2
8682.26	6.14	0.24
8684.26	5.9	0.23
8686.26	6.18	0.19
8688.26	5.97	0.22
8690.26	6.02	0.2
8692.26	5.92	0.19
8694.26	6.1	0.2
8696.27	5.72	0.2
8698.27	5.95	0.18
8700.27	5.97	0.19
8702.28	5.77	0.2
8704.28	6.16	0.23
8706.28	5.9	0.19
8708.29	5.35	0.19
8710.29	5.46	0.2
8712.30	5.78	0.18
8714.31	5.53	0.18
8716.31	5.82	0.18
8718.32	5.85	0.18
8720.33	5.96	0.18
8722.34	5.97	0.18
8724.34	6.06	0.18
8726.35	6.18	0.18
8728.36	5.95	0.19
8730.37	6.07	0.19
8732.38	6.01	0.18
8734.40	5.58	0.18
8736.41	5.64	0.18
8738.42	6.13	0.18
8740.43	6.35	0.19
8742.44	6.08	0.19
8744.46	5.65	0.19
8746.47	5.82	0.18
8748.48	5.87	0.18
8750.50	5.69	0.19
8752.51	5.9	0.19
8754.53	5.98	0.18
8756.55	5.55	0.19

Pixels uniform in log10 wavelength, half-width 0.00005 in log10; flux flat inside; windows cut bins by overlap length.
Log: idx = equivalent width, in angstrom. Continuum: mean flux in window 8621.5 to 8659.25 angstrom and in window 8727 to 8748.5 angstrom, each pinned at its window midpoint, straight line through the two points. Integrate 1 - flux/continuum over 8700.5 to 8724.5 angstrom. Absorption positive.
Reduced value 0.3 angstrom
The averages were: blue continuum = 5.72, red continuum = 5.93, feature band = 5.8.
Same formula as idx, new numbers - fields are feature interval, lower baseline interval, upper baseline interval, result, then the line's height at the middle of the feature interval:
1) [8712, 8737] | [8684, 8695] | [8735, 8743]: 0.6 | 6.03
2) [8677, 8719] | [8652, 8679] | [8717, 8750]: 0.3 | 5.92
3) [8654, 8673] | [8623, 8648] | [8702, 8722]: -0.8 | 5.74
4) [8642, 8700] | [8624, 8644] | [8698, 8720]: -1.9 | 5.74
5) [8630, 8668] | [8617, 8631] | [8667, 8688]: 0.0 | 5.83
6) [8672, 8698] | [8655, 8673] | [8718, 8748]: 0.1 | 5.98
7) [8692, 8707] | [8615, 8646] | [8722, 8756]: -0.2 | 5.85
